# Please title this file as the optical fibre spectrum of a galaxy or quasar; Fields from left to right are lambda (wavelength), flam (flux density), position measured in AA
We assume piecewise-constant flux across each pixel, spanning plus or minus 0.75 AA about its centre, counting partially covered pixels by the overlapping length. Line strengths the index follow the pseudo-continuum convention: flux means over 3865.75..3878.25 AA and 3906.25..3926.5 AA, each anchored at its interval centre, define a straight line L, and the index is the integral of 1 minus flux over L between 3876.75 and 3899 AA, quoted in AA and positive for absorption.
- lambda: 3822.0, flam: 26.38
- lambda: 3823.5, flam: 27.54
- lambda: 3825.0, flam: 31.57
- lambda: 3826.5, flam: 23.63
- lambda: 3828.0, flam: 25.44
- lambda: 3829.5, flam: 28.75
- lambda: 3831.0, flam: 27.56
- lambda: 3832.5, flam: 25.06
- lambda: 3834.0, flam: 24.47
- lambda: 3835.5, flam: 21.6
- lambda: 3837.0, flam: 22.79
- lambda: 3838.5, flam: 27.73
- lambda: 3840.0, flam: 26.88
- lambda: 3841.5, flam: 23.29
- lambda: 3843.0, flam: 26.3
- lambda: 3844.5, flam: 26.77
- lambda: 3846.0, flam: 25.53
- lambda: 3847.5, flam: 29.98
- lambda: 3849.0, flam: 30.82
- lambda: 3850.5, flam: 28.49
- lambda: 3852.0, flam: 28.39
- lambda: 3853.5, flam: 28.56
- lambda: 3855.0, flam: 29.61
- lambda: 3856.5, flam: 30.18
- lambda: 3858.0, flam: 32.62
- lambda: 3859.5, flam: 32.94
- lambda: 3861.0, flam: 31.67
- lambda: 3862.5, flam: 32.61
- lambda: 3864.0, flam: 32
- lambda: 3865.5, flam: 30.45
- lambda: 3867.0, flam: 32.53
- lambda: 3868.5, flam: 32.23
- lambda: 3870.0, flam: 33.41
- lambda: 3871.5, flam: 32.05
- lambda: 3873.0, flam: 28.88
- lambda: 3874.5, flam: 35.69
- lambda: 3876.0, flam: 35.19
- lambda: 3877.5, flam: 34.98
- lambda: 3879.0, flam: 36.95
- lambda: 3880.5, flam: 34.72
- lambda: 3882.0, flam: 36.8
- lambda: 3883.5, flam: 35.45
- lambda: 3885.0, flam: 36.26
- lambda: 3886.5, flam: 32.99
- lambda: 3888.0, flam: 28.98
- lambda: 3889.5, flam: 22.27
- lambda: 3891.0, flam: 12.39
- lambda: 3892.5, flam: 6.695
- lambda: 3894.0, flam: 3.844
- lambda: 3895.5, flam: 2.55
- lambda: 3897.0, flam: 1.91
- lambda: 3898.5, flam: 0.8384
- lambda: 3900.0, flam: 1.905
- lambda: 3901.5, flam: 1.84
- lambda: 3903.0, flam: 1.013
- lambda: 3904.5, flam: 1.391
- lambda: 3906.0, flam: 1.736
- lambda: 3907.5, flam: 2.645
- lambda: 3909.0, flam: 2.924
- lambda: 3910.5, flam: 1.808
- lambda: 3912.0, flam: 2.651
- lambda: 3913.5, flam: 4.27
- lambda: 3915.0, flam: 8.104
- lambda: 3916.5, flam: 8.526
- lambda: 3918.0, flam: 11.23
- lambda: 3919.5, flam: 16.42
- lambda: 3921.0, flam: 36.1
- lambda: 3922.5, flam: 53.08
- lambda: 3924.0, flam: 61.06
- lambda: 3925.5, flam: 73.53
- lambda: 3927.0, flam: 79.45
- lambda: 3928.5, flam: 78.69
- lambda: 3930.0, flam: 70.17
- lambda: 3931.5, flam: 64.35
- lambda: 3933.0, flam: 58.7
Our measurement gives 5.87 AA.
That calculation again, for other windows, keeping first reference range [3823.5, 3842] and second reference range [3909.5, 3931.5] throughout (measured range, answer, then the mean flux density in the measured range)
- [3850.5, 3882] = -2.4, 32.3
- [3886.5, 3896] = 5.3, 14.7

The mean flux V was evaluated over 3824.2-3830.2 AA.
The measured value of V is 27.3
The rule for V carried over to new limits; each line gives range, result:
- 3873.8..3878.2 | 35.3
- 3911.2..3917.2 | 5.83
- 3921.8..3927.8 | 67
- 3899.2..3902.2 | 1.86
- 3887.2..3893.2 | 17.8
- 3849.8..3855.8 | 28.8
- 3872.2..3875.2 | 32.2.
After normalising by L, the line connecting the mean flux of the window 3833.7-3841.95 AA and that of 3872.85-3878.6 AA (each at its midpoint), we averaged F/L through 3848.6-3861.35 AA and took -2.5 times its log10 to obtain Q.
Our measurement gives -0.05 mag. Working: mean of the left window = 24.5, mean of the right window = 34.4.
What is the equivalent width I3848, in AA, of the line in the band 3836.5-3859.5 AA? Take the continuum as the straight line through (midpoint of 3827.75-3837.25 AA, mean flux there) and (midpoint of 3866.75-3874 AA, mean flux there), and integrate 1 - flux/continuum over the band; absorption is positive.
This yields -0.1 AA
